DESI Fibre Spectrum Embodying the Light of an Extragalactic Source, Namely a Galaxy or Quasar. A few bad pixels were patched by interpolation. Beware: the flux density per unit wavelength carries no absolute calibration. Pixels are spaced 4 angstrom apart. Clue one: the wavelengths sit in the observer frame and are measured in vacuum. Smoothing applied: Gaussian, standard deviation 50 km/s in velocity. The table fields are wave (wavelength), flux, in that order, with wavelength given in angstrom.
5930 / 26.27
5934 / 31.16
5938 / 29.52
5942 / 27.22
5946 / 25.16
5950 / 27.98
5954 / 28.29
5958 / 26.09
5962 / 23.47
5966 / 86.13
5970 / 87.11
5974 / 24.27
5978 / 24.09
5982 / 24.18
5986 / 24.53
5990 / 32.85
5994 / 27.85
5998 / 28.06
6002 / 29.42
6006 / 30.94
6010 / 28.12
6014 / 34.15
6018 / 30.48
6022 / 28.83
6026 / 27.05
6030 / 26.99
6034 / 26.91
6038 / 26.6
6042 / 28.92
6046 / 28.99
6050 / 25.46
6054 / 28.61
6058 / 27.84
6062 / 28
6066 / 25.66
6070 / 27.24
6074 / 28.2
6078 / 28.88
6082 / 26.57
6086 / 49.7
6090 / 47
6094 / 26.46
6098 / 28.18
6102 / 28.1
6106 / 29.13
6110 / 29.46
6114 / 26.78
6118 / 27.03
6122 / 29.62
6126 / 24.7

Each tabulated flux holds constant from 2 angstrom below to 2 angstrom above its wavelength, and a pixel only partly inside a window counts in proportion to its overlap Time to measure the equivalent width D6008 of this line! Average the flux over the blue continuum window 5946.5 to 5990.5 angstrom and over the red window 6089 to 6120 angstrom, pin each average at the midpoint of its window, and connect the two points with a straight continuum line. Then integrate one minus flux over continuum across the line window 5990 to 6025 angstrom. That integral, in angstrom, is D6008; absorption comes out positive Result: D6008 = 5.0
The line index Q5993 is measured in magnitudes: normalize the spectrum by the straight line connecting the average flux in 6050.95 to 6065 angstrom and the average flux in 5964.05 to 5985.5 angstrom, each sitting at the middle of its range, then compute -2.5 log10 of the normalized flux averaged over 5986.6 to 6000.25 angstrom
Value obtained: 0.42 mag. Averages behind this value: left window 47.3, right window 27.8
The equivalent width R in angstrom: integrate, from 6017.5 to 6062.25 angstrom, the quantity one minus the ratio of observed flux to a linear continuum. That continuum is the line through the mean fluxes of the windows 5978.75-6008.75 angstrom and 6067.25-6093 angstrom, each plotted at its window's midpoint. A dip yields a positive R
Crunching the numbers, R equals 4.9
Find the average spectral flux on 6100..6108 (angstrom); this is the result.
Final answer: 28.6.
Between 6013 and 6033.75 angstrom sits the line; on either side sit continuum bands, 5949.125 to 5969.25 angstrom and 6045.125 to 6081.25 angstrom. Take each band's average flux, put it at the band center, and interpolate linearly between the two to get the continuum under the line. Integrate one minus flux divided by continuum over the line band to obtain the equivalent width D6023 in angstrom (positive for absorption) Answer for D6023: 2.6 angstrom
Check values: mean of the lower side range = 42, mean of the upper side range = 27.6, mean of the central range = 29.1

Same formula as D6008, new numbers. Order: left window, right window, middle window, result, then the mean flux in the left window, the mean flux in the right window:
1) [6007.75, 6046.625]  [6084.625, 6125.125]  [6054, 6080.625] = 2.2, 28.7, 31.7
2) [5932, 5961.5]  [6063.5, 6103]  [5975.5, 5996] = 1.6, 27.7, 31.6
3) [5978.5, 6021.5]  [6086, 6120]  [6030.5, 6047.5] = 1.2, 28.9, 31.4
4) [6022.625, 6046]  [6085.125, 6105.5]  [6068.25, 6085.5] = 1.5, 27.5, 34.6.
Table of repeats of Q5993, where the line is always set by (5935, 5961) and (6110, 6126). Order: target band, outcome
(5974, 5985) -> 0.136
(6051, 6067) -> 0.001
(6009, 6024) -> -0.115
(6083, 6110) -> -0.229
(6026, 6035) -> 0.021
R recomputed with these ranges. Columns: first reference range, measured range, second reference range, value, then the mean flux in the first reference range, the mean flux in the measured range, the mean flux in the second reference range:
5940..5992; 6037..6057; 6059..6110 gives 2.9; 35.5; 27.8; 31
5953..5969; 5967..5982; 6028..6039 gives -1.1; 44.7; 45.1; 26.9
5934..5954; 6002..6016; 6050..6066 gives -1.6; 27.9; 30.8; 27.5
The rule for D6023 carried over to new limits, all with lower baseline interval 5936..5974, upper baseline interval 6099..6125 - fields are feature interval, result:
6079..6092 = -4.38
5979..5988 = 3.13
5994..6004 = 2.11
